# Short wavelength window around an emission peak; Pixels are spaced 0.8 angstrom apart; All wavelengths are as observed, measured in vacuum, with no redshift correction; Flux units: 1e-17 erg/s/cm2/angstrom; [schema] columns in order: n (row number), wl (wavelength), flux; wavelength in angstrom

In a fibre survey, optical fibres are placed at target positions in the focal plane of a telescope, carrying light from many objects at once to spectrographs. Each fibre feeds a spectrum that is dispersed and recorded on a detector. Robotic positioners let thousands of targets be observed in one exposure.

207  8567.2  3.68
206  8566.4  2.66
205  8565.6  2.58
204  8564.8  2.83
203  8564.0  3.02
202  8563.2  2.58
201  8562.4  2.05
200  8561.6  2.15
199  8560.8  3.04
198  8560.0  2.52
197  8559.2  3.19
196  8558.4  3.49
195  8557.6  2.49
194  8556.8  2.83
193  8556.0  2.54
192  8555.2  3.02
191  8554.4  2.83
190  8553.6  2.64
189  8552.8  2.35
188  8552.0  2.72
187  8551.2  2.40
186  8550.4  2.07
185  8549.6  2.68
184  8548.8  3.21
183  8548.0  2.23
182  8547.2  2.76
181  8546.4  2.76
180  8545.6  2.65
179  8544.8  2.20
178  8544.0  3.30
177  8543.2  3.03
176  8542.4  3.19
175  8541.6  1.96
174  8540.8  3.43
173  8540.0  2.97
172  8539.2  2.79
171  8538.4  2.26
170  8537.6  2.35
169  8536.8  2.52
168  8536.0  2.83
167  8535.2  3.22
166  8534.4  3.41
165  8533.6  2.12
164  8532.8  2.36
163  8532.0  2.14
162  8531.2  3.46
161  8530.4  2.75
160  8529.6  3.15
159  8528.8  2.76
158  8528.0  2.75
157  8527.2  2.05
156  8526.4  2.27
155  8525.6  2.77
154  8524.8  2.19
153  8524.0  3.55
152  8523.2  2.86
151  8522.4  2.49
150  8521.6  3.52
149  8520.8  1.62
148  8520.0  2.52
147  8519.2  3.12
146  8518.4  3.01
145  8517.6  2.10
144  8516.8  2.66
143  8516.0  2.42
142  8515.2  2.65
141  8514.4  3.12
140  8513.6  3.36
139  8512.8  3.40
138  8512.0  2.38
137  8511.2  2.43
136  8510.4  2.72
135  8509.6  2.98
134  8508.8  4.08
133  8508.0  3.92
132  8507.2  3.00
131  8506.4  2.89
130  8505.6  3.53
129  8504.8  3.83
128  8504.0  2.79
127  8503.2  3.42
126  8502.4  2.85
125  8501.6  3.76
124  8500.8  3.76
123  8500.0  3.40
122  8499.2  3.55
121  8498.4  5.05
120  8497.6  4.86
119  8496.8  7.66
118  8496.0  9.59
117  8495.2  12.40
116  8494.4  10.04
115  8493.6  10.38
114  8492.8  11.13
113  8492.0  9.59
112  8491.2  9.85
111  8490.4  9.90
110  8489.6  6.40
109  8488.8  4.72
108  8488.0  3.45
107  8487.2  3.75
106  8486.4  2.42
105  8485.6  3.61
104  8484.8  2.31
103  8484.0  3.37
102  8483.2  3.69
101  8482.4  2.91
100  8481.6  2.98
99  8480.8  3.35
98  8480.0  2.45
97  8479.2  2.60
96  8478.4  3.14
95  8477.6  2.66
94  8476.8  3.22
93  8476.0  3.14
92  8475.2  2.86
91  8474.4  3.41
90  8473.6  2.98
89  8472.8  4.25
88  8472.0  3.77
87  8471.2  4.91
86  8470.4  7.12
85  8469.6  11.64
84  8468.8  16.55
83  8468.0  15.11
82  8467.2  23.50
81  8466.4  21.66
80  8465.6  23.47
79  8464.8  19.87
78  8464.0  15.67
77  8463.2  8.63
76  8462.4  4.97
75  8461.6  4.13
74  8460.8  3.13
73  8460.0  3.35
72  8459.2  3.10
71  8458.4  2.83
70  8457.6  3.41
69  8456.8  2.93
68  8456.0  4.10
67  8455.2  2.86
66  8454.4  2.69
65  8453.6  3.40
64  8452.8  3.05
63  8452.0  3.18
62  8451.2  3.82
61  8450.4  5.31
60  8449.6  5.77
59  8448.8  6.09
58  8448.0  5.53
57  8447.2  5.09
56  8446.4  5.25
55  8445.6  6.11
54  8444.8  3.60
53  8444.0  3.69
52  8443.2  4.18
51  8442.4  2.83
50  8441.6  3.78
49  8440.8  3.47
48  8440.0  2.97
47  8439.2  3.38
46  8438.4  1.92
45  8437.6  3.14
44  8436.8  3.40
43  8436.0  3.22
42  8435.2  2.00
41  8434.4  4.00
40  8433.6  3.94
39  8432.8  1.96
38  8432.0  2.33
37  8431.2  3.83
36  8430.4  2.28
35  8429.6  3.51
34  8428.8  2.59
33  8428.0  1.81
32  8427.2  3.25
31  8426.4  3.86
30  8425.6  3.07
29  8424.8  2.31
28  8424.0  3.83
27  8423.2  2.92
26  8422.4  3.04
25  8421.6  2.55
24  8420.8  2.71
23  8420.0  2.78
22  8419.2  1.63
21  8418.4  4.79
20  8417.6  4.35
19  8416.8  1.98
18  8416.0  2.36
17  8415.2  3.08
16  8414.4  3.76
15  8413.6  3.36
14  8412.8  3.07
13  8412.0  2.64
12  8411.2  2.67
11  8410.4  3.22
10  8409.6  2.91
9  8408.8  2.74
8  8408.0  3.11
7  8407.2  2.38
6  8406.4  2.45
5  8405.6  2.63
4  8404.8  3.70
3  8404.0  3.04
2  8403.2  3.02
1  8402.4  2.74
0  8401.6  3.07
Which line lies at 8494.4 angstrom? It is [N II]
